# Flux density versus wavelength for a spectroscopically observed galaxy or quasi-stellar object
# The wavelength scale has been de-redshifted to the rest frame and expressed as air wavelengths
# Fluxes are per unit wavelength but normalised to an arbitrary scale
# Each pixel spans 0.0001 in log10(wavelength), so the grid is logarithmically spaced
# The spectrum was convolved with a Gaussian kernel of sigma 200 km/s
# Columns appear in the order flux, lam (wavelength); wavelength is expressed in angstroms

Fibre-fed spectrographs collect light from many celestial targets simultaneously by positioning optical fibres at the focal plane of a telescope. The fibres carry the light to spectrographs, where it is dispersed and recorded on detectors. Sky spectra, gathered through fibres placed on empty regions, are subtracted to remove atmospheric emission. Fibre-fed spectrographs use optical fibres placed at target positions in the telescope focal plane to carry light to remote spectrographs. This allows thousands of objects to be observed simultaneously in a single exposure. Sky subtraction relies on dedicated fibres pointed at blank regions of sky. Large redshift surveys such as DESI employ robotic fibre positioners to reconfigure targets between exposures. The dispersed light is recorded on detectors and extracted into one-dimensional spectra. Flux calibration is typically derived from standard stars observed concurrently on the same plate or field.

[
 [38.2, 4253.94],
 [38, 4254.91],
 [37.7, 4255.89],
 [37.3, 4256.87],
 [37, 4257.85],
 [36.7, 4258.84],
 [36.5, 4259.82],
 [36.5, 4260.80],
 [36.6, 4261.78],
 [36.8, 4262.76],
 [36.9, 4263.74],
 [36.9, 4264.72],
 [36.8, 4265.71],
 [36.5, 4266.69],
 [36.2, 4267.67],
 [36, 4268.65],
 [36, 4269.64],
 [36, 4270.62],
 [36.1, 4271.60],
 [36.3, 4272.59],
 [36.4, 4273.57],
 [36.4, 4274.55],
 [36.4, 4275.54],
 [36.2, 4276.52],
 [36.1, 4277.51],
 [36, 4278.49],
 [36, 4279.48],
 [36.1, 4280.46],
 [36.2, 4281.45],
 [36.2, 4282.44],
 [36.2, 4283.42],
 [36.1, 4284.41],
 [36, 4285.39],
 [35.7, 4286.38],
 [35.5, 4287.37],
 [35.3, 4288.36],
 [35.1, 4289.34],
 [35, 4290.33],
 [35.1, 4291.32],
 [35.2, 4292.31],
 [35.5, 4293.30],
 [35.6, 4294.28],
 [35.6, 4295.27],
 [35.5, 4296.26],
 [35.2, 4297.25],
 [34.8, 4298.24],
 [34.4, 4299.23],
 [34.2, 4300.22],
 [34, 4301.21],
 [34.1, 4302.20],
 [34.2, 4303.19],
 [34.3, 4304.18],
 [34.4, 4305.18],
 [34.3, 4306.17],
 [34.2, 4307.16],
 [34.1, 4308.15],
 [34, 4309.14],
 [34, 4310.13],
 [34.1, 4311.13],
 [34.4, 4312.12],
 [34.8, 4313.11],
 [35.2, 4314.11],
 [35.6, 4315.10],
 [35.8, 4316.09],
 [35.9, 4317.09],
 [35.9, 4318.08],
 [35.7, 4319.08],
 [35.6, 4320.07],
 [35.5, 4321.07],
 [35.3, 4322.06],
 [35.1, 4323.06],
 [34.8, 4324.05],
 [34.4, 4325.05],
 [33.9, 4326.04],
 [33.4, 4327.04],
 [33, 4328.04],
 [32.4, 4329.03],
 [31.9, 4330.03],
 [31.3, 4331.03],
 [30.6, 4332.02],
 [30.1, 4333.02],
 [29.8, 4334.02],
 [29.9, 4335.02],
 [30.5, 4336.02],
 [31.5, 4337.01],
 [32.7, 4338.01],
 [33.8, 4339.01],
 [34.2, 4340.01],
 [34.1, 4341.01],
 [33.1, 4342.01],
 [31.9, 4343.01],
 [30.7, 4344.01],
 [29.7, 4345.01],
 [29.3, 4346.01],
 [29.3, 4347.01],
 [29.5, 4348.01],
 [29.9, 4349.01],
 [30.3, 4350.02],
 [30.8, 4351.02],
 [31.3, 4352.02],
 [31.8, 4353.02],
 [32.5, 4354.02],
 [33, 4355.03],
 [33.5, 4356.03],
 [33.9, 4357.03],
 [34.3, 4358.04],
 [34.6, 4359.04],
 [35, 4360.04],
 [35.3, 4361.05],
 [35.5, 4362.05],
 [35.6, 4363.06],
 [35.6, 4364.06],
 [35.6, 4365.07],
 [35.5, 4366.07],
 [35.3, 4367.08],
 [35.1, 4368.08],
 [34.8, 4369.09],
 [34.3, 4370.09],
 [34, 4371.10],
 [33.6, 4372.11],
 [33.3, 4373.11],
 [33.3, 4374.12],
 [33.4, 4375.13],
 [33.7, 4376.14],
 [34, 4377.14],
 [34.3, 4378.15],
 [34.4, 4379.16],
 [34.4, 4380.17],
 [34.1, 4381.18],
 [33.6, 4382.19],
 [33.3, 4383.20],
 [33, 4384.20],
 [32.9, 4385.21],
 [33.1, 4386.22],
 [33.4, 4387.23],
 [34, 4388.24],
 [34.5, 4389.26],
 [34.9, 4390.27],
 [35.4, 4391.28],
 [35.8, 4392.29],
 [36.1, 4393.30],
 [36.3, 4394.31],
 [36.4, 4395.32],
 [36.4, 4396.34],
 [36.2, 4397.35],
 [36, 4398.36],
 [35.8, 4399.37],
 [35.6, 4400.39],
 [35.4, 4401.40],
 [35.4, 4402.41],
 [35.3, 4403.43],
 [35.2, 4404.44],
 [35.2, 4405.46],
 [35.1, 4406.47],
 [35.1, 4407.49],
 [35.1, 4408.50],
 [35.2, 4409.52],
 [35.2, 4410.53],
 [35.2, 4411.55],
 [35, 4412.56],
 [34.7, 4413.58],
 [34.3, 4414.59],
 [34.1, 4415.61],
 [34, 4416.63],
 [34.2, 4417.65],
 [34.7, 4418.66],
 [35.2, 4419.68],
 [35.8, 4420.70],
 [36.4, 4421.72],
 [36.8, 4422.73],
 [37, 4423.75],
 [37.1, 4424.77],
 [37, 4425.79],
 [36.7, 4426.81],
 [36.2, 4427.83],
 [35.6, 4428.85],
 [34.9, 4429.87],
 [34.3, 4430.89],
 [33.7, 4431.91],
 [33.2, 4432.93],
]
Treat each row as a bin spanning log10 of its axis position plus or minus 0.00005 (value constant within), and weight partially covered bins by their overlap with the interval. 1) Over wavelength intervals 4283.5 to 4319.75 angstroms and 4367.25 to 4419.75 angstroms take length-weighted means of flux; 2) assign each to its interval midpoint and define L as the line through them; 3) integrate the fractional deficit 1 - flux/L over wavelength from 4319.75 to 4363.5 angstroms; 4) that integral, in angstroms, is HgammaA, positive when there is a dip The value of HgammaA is 2.8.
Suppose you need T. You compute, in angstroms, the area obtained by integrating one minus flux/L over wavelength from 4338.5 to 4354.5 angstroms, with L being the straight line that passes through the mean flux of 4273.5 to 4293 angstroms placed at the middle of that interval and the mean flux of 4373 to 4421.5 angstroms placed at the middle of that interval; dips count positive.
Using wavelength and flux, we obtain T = 1.7 angstroms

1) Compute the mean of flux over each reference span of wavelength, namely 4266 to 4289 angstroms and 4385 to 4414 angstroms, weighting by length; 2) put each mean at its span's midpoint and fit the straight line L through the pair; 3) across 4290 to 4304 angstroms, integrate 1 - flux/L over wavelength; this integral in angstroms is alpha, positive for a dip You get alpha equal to 0.42 angstroms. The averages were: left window 36.1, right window 35.2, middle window 34.9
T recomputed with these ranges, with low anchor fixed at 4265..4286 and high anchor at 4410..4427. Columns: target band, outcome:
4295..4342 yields 2.8 angstroms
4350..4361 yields 0.9 angstroms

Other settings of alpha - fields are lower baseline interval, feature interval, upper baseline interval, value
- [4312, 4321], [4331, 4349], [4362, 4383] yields 2.0 angstroms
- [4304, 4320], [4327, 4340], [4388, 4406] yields 1.2 angstroms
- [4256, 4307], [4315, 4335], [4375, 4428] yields 1.0 angstroms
